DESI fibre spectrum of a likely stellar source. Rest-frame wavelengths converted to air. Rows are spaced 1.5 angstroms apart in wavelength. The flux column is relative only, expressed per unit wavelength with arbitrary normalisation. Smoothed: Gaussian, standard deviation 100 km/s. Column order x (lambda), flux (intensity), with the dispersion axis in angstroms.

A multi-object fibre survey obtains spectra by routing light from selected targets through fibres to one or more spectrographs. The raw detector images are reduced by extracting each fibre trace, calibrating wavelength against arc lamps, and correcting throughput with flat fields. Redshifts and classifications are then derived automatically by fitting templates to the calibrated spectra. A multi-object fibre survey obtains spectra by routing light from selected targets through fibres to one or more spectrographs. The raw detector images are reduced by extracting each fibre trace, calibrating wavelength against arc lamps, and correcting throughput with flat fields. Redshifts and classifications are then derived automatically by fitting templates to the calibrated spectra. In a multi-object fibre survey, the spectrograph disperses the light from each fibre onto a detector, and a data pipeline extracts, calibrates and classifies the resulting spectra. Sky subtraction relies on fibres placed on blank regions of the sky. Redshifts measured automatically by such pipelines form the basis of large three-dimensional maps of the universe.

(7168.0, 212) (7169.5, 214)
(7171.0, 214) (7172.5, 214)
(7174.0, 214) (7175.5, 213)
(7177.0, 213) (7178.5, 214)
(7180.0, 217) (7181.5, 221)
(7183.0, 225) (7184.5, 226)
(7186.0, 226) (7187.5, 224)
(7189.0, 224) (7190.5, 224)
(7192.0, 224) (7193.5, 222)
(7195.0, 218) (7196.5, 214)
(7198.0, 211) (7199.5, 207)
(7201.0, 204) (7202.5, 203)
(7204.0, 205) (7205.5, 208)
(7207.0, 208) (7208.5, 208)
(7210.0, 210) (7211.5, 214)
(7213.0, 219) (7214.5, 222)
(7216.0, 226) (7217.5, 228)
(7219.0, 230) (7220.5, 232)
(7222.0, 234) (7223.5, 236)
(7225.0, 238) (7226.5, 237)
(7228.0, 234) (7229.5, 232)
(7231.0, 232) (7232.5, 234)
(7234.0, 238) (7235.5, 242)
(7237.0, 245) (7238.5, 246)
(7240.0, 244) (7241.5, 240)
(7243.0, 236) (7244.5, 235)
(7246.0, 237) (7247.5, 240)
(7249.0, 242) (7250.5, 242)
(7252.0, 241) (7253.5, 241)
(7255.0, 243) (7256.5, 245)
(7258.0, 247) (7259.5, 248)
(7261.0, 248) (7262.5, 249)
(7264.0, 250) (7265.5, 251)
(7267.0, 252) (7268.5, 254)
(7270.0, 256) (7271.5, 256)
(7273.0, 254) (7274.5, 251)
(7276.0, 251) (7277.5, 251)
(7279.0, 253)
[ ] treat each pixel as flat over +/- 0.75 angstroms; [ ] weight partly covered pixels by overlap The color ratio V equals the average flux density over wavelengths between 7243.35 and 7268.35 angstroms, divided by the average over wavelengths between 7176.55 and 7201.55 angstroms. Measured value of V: 1.12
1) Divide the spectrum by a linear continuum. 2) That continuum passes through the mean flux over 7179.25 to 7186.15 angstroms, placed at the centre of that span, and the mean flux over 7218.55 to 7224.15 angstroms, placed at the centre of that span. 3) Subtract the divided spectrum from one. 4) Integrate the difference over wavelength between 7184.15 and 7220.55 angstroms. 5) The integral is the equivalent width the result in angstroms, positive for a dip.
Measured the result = 1.7 angstroms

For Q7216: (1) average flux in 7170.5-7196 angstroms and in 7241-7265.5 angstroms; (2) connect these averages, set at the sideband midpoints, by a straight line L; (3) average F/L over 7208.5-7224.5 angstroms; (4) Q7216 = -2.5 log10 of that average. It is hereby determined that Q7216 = 0.03 mag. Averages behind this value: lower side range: 220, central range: 224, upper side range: 243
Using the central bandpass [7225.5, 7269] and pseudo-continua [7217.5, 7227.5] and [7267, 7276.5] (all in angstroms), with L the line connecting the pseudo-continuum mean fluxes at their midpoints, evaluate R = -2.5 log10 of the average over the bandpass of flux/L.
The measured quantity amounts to 0.01 mag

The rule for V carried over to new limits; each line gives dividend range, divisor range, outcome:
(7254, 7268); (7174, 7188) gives 1.13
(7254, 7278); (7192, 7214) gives 1.18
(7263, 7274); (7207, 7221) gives 1.15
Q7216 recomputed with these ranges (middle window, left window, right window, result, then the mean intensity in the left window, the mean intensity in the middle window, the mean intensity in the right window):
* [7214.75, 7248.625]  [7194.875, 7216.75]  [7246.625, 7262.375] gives -0.03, 212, 236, 244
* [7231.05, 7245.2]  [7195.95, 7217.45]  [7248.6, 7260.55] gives -0.03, 212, 240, 244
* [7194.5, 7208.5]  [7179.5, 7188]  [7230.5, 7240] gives 0.10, 223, 208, 240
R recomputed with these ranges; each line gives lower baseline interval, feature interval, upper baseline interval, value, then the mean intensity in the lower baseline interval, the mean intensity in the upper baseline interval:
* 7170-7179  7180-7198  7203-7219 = -0.04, 214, 215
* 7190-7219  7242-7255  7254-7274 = 0.01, 215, 250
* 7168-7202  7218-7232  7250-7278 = 0.00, 217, 249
